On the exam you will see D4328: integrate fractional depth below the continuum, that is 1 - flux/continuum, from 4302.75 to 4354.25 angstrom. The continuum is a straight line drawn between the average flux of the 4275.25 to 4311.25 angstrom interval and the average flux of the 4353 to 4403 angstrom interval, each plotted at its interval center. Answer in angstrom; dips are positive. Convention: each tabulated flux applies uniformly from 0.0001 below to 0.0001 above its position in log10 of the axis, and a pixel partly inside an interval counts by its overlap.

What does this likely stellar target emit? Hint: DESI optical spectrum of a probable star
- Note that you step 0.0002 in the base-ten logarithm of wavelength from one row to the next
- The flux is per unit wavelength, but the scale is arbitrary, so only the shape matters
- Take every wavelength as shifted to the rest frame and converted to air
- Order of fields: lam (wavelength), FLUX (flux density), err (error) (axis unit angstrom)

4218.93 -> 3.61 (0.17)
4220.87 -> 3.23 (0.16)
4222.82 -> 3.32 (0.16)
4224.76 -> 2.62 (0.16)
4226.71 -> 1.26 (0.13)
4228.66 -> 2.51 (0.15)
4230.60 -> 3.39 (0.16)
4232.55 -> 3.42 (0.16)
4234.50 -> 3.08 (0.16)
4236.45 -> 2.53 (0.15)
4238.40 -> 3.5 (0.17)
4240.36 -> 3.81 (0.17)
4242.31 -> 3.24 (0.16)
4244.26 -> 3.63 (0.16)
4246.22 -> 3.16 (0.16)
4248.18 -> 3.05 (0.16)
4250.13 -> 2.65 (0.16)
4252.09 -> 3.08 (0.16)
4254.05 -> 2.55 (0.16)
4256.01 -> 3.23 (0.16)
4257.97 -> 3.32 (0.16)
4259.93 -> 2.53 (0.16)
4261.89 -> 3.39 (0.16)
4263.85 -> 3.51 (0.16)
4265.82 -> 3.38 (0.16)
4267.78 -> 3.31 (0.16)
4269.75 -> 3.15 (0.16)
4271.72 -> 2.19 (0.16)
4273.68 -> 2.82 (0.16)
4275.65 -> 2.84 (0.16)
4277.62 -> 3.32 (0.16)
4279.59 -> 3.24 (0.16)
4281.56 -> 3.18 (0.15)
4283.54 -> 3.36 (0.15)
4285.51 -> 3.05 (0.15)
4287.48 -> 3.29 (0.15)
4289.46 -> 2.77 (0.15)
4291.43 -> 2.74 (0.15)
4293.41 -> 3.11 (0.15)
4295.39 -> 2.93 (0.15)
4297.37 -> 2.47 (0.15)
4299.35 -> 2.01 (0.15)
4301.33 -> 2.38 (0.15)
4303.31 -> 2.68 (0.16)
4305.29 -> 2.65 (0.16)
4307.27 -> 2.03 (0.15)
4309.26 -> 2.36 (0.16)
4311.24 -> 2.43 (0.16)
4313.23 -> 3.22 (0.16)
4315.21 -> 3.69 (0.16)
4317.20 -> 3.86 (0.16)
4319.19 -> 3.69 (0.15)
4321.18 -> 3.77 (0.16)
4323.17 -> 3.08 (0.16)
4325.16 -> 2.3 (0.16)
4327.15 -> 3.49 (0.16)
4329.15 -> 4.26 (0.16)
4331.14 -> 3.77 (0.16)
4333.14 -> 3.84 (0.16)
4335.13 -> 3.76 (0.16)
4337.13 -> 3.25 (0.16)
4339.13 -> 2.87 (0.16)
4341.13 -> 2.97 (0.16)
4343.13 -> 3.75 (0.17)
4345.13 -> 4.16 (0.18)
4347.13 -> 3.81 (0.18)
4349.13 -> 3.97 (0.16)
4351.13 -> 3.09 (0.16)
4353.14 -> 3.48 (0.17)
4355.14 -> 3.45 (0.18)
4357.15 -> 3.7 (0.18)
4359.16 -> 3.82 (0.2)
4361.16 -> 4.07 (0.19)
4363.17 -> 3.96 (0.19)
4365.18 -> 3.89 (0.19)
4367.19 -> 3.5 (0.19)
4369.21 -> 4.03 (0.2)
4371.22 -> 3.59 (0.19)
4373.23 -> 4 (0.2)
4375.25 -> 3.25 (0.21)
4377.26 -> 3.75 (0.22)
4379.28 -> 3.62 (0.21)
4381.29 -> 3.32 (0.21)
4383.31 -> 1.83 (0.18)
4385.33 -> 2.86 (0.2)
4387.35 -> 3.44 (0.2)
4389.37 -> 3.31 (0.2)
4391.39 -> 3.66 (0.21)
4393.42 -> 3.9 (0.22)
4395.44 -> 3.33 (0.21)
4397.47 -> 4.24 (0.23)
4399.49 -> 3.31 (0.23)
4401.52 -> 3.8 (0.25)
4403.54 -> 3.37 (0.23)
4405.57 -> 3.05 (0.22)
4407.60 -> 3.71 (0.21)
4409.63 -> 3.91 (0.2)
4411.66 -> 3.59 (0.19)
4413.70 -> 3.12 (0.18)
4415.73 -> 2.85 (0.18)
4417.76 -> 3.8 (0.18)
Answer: -3.39 angstrom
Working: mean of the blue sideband 2.79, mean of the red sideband 3.56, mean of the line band 3.32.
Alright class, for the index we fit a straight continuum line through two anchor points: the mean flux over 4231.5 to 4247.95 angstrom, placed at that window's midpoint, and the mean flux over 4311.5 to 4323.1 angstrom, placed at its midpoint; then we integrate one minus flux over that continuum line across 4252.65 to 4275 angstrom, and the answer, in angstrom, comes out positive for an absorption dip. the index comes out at 2.17 angstrom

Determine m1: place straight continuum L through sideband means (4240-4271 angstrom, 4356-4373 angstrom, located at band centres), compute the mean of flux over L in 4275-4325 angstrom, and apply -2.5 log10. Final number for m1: 0.16 mag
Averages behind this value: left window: 3.17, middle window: 2.96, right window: 3.82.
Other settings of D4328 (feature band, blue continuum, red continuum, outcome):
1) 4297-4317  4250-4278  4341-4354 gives 4.2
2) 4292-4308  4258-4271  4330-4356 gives 3.9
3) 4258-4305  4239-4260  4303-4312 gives -3.5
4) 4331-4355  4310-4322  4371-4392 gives -1.2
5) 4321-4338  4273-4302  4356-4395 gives -1.5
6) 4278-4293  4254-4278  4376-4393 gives -0.1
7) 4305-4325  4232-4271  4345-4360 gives 2.4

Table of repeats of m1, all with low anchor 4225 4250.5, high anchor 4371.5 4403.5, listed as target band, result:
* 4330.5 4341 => -0.05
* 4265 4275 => 0.05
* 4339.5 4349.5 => -0.11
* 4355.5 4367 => -0.14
